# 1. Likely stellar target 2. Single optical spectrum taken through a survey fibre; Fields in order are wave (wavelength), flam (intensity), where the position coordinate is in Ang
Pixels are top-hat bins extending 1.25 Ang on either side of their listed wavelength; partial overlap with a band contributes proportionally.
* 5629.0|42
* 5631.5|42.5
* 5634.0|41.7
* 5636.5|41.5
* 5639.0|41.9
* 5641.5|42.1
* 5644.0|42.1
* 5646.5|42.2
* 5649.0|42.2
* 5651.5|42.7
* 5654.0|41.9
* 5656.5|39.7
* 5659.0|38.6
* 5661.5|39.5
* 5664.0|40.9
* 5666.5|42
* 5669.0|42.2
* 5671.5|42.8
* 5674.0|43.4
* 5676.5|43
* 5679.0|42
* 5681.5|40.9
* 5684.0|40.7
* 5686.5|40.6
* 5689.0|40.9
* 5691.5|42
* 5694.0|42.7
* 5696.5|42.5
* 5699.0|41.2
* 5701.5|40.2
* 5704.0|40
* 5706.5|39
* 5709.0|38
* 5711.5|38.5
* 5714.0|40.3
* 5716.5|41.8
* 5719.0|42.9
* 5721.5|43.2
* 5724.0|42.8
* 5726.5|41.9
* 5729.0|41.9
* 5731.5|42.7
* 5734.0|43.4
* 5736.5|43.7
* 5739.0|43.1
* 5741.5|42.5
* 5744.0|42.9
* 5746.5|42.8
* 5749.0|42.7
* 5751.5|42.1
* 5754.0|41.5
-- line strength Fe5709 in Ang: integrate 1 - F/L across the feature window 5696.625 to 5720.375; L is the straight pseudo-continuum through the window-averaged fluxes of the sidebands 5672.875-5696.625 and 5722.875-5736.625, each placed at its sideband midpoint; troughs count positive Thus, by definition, 1.1 Ang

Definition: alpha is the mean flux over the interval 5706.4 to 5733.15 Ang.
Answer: 41.3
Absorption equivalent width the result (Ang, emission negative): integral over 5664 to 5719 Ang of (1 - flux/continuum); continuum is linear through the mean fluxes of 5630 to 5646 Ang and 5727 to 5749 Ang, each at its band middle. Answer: 1.6 Ang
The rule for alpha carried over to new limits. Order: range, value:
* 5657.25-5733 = 41.3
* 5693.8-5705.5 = 41.1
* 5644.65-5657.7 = 41.8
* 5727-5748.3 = 42.8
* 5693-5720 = 40.6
